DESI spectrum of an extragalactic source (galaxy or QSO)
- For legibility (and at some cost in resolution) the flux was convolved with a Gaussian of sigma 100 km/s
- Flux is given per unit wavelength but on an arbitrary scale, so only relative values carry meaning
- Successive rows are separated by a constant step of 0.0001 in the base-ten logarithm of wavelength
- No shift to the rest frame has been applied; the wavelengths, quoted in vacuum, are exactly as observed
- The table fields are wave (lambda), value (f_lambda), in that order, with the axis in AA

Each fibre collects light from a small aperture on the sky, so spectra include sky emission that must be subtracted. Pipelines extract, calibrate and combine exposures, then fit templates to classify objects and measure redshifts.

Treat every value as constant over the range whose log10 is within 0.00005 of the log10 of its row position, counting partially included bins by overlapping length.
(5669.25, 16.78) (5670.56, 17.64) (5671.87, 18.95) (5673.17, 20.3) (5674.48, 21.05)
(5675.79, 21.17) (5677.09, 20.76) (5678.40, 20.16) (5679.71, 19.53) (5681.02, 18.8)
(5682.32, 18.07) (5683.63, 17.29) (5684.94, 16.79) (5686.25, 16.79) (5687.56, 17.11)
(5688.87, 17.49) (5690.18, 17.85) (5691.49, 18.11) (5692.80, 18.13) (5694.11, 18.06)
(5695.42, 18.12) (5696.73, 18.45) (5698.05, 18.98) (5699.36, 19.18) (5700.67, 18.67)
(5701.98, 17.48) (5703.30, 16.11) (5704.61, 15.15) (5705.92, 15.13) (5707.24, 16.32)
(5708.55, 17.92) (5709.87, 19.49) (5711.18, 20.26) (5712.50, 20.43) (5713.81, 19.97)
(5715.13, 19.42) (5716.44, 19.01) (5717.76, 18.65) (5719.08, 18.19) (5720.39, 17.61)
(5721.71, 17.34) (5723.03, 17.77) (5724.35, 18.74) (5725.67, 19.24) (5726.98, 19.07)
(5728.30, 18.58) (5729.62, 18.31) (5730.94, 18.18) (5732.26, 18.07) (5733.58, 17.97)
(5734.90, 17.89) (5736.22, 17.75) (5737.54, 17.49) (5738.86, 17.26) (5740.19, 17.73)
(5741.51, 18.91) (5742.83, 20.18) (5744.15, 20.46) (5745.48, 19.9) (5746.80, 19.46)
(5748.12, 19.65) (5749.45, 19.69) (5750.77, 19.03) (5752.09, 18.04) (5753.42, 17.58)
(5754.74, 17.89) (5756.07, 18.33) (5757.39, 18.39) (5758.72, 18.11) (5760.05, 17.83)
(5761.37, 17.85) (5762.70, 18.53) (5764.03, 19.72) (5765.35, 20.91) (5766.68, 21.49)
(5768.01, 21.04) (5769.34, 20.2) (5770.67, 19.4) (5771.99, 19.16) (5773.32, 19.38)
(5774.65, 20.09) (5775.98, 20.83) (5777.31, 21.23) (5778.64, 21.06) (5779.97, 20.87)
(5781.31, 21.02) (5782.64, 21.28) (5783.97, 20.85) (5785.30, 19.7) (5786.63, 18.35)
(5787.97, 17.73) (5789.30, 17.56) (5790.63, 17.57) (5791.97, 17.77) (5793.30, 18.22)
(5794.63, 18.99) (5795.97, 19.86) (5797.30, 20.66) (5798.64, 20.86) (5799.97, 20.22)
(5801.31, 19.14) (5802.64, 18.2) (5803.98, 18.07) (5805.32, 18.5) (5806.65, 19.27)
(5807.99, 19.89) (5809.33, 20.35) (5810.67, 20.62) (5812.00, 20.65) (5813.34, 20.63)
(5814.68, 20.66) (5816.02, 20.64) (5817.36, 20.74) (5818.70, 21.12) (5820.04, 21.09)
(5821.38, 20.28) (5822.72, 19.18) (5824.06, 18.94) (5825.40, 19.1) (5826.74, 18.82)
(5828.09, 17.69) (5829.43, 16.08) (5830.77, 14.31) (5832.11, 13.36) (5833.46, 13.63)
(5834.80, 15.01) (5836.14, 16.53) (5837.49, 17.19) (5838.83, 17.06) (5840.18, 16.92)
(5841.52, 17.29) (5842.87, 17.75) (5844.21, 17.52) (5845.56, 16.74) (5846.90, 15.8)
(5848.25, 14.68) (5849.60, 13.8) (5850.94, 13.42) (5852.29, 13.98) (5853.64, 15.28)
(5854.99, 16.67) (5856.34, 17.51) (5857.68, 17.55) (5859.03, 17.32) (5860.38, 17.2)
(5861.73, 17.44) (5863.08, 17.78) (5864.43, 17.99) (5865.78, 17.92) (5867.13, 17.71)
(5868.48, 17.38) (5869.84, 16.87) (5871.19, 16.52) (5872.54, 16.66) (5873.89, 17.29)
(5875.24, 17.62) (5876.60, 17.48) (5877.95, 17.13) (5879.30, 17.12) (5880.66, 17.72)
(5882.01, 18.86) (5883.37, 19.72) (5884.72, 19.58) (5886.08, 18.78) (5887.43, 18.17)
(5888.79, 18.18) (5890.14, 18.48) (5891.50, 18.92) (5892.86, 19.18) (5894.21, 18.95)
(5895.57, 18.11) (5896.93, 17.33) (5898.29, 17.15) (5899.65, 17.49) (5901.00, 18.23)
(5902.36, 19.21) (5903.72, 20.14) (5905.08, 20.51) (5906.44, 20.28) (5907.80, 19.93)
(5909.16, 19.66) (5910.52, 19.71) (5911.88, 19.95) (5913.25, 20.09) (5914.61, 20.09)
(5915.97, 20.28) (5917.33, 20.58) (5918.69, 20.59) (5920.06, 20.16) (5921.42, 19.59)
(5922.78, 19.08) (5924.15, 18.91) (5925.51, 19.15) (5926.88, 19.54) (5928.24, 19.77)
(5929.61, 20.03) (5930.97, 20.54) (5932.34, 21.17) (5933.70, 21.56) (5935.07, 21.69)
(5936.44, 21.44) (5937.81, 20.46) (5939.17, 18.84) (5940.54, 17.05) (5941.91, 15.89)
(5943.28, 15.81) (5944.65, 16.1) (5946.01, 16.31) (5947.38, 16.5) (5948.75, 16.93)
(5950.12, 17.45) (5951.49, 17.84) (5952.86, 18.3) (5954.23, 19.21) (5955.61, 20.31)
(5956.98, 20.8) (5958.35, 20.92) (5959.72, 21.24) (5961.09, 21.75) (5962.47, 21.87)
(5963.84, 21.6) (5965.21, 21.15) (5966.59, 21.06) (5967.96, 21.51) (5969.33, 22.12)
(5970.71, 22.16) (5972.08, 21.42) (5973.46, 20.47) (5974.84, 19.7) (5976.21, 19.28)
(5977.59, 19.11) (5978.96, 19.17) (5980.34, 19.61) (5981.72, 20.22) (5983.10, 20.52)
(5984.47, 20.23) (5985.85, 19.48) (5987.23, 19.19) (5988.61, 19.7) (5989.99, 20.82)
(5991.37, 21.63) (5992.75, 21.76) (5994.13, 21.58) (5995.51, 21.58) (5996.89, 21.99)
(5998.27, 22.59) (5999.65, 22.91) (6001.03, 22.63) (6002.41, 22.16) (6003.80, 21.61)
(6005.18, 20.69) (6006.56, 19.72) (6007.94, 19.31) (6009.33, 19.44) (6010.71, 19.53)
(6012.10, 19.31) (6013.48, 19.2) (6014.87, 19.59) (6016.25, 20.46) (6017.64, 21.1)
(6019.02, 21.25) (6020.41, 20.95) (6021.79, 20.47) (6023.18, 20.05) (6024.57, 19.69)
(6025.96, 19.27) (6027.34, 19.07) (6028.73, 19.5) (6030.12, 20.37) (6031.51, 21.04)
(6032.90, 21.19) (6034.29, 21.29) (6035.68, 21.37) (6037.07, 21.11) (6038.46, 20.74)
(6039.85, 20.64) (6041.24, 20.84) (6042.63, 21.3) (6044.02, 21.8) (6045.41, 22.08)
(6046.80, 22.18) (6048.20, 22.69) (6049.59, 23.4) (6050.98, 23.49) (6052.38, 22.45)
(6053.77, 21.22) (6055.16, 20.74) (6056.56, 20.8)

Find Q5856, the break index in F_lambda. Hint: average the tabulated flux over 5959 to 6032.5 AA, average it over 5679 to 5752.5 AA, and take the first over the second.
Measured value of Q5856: 1.1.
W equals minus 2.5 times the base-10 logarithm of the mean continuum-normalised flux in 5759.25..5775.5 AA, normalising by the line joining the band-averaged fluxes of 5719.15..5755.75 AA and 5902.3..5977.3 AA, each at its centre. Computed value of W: -0.05 mag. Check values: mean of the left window 18.5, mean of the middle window 19.6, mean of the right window 19.8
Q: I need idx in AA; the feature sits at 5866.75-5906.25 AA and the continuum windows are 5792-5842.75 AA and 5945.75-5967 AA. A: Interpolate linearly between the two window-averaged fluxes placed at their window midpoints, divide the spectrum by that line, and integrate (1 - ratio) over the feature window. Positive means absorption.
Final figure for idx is 1.9 AA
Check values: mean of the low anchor 18.6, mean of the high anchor 19.6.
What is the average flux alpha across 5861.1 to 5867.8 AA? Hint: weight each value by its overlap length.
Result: 17.8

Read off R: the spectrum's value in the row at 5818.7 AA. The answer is 21.12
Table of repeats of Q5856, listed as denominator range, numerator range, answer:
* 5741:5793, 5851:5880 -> 0.88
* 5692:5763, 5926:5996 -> 1.08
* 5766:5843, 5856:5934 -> 0.99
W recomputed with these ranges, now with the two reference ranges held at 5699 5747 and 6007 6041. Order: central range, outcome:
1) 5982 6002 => -0.060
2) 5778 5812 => -0.039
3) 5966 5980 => -0.035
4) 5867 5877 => 0.128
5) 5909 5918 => -0.029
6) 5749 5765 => 0.006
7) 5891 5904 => 0.059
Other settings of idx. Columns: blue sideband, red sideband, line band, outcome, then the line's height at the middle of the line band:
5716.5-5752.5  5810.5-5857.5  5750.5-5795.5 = -2.9 AA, 18.1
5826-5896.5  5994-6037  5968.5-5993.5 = -0.7 AA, 19.9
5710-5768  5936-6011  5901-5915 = -0.1 AA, 19.7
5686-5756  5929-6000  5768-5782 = -1.2 AA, 18.7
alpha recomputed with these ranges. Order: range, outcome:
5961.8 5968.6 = 21.4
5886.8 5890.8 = 18.3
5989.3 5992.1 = 21.2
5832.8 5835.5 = 14.4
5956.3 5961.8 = 21.2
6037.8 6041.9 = 20.7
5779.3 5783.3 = 21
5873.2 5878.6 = 17.4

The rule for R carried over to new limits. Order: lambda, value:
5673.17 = 20.3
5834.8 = 15.01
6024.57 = 19.69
